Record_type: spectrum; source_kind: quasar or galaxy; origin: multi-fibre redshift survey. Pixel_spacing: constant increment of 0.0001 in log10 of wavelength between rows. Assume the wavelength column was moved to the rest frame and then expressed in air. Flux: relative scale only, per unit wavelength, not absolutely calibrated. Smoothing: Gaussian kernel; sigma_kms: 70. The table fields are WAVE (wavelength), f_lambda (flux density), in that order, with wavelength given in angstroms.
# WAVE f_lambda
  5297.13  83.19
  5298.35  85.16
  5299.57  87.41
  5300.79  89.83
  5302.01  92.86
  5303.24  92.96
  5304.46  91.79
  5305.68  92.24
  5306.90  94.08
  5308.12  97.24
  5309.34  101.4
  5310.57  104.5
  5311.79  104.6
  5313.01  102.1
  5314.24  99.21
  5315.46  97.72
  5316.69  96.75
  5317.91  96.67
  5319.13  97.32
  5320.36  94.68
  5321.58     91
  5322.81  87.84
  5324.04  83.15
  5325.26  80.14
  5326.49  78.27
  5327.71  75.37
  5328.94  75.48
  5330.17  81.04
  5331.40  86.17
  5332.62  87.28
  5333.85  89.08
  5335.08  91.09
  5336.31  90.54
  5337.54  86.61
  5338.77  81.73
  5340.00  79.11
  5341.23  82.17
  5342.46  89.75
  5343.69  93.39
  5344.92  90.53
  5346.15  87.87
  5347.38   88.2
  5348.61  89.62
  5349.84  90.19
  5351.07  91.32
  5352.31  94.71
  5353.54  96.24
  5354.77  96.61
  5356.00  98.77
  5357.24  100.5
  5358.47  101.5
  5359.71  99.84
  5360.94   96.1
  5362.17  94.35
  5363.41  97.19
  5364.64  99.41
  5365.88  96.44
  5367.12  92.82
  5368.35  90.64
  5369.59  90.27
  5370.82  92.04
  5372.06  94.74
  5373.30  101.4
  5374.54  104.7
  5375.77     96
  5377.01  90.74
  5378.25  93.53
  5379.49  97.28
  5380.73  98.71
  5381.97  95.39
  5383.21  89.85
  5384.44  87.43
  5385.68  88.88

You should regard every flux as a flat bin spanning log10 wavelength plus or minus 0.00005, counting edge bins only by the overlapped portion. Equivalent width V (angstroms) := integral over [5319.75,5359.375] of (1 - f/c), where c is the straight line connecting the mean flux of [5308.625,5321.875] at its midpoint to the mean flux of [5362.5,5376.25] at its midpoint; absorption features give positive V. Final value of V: 3.7 angstroms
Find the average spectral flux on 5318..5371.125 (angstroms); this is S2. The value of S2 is 90.2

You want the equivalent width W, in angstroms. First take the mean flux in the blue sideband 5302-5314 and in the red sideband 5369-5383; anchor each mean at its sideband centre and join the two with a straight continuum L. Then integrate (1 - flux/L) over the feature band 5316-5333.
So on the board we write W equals 1.9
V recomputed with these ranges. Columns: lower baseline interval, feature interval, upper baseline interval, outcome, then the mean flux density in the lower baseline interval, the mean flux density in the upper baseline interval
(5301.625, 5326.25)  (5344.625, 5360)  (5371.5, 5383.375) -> 0.2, 94.6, 96.4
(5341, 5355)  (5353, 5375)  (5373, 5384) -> -0.7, 91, 96.2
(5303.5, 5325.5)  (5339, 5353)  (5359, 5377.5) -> 1.0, 95.4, 95.8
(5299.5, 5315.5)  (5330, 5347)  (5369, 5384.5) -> 1.6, 96.5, 95.1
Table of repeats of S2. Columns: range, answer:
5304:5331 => 91.9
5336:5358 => 90.5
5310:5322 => 98.6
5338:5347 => 86.4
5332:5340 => 87.1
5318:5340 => 85.8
